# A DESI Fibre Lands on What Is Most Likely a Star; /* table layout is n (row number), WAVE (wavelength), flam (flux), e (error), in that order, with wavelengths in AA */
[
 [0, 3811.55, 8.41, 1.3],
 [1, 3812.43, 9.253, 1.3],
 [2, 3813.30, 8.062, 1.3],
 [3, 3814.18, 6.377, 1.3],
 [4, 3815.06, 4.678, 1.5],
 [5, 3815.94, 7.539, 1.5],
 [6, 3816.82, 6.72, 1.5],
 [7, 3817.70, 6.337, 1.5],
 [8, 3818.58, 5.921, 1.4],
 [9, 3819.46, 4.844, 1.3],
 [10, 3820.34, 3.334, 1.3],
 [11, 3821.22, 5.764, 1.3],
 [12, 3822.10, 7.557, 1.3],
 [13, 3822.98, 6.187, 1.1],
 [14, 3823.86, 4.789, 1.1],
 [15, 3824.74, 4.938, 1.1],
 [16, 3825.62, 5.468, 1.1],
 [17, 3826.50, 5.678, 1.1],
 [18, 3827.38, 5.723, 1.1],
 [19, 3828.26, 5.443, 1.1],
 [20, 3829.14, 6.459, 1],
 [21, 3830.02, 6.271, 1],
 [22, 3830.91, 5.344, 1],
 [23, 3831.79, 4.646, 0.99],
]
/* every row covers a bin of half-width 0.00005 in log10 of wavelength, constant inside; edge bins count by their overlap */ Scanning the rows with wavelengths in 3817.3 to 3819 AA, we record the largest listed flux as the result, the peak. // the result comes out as 6.337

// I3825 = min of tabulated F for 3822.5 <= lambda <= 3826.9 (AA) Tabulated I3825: 4.789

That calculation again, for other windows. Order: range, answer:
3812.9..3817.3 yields 4.678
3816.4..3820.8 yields 3.334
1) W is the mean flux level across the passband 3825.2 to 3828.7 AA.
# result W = 5.59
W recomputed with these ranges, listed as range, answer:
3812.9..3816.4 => 6.64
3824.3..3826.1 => 5.22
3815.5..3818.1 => 6.87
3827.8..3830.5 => 6.04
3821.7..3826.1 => 5.77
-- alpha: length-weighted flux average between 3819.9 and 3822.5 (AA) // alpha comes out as 5.52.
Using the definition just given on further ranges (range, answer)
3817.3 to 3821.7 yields 5.25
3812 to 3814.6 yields 7.92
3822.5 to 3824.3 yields 5.54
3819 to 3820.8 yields 4.12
